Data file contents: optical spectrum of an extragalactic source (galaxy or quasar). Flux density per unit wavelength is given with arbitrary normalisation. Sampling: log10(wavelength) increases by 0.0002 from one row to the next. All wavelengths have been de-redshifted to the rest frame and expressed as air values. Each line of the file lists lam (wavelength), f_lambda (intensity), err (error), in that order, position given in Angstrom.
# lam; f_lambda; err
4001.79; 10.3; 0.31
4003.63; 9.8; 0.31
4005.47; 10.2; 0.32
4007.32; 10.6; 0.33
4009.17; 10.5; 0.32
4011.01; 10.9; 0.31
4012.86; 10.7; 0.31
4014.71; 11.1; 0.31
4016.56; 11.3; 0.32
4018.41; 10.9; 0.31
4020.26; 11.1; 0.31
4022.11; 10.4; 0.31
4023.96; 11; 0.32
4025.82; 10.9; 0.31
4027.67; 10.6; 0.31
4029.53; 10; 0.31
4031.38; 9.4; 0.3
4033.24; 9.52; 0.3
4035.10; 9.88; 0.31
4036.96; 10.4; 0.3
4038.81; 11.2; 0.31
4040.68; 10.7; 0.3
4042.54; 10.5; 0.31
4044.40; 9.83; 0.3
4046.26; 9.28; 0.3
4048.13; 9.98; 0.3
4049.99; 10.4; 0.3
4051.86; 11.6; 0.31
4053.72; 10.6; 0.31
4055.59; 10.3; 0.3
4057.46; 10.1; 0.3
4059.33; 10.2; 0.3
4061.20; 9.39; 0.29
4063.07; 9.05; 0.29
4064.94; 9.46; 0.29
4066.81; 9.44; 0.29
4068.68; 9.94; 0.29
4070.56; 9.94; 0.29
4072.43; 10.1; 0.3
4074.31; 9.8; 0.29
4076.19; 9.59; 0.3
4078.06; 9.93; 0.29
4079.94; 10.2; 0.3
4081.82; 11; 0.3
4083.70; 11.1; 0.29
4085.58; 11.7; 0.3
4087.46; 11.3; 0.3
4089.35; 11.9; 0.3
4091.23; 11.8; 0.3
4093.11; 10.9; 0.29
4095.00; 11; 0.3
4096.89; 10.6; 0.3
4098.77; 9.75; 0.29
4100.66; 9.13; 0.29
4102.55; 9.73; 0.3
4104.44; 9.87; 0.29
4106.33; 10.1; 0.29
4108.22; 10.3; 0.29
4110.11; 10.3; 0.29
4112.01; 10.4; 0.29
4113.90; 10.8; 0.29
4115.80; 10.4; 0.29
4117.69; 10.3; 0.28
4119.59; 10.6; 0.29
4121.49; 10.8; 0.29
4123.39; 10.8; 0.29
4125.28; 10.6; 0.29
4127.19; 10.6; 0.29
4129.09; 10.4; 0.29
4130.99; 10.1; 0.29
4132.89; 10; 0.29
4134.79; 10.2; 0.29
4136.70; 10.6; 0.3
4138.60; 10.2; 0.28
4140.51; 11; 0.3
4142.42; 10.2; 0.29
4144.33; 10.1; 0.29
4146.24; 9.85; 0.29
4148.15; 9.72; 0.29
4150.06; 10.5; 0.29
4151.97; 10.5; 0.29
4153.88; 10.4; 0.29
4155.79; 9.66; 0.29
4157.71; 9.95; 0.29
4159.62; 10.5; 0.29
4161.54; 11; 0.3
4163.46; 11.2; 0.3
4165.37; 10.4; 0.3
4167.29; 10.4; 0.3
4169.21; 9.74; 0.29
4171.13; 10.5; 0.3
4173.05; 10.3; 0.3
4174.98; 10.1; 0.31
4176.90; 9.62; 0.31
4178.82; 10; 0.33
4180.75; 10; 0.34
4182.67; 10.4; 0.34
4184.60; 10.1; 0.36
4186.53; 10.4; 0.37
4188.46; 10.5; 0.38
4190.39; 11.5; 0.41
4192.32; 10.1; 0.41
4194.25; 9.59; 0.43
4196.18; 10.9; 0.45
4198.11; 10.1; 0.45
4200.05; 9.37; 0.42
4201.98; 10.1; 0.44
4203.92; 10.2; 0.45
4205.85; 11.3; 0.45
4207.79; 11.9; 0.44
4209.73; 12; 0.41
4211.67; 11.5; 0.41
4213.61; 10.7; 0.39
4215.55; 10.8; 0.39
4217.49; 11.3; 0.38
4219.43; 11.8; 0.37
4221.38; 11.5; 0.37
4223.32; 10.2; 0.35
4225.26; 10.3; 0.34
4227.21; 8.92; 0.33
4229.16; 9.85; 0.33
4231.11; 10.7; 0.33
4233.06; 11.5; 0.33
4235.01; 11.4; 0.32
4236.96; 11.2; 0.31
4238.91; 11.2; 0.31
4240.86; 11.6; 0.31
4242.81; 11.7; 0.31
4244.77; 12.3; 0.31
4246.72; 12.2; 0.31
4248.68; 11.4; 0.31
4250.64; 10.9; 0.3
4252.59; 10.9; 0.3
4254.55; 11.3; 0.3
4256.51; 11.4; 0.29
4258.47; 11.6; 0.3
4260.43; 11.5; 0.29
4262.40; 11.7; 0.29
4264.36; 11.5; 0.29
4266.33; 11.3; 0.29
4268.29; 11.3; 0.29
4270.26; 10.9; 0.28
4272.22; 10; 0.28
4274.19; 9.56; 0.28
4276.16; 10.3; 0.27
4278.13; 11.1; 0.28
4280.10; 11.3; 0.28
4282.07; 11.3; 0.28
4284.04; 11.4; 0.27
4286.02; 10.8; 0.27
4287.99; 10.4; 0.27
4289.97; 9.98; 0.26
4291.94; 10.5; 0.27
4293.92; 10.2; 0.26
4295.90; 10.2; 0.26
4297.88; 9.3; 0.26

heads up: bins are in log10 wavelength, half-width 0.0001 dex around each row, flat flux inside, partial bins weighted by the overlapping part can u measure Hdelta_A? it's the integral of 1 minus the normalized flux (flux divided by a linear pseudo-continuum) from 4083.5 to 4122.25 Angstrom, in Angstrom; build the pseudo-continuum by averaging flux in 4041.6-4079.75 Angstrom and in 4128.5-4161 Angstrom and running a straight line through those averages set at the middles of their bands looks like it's -1.9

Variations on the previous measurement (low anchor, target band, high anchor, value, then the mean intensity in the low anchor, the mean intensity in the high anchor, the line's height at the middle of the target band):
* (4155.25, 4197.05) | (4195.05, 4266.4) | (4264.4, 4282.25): -3.29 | 10.3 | 10.8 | 10.6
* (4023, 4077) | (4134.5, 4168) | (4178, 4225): 0.41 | 10.1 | 10.7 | 10.5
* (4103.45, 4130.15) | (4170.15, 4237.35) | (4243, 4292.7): 1.42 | 10.4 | 11.1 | 10.8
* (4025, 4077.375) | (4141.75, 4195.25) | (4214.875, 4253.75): 2.32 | 10.1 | 11.1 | 10.7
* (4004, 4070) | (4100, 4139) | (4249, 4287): 1.02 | 10.3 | 11.1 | 10.6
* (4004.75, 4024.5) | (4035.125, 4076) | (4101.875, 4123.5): 2.01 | 10.8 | 10.4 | 10.6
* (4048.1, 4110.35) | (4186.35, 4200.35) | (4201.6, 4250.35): 0.75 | 10.3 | 11.1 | 10.9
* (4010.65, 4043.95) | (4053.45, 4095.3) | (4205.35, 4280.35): 1.25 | 10.6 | 11.1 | 10.7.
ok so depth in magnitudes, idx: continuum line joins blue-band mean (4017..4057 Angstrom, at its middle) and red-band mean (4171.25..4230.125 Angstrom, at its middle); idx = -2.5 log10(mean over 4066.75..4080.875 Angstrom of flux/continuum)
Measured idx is 0.06 mag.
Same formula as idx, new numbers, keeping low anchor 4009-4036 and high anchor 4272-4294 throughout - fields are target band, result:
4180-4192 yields 0.012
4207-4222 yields -0.083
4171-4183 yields 0.051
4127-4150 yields 0.034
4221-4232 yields 0.044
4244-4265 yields -0.090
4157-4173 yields 0.012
